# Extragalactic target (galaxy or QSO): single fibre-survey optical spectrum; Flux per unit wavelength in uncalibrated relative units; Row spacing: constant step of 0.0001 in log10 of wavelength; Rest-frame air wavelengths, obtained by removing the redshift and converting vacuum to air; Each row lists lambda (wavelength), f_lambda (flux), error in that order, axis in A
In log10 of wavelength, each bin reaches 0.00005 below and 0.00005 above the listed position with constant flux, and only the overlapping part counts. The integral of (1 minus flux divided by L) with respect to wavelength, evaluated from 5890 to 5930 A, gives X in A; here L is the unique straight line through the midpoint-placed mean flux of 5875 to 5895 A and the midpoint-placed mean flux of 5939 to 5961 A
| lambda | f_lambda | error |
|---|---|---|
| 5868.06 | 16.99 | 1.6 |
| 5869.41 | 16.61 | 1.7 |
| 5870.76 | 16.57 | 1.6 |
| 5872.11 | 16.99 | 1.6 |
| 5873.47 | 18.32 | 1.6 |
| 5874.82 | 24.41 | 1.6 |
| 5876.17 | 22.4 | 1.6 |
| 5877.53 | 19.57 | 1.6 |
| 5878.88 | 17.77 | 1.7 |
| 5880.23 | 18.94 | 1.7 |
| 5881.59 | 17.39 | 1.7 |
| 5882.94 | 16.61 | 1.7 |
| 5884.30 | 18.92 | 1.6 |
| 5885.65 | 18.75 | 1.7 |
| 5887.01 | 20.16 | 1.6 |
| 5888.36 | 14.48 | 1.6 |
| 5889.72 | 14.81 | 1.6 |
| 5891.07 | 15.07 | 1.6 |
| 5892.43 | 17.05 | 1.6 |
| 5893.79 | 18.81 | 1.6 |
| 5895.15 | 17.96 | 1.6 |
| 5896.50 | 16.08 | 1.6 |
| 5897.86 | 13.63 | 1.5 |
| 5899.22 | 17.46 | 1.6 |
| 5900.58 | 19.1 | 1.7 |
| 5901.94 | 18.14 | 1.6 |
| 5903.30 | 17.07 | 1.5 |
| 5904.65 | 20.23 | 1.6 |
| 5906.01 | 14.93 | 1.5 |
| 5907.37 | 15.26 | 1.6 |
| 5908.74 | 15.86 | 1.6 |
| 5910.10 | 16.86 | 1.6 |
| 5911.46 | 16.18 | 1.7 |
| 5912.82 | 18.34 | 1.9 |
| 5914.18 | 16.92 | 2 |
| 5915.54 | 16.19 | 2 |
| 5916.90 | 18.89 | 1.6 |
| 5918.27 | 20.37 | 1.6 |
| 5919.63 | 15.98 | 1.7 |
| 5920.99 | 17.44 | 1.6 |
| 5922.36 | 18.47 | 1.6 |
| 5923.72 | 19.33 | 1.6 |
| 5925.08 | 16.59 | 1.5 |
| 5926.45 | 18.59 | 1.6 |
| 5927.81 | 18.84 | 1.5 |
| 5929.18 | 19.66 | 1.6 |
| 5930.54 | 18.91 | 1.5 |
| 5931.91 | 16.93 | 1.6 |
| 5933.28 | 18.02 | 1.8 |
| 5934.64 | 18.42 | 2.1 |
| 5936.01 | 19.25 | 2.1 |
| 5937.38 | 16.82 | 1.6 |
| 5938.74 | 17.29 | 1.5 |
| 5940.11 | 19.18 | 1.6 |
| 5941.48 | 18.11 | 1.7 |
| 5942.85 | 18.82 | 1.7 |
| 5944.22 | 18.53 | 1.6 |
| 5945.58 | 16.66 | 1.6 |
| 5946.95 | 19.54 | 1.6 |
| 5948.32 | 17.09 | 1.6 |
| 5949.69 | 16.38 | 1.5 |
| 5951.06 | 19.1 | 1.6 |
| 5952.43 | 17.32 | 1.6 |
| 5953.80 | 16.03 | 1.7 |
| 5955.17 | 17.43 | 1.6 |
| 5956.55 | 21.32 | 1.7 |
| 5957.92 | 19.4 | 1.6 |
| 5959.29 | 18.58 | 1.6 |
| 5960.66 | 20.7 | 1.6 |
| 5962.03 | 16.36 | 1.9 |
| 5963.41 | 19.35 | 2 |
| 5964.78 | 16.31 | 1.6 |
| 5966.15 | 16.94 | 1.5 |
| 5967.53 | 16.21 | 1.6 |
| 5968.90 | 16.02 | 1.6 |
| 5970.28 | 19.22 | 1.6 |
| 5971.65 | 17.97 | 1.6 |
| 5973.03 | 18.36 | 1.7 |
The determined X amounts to 1.68 A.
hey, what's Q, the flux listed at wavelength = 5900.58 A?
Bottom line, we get 19.1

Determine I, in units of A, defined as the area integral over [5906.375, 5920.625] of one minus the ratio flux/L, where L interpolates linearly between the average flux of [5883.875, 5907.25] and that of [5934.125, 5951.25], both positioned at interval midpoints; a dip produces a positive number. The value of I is 0.4 A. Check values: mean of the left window 17.2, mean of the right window 18.1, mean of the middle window 17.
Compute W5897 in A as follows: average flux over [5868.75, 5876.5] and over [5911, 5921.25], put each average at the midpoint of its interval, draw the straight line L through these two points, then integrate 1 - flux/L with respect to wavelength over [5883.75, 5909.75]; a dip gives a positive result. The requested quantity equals 1.7 A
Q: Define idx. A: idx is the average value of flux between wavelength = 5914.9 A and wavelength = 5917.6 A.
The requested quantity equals 17.5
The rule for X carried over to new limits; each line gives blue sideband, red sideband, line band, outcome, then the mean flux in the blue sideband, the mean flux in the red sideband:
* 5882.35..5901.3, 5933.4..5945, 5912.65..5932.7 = -0.26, 17.1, 18.3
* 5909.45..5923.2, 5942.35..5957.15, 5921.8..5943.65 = -0.66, 17.6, 18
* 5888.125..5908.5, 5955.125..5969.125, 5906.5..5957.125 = -1.12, 16.7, 18.1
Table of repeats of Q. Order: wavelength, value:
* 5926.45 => 18.59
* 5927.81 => 18.84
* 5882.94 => 16.61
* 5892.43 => 17.05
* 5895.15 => 17.96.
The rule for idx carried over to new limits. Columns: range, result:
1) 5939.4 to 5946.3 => 18.3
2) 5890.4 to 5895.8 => 17.2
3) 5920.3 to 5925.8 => 18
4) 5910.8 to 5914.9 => 17.2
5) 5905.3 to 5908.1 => 15.1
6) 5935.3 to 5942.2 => 18.1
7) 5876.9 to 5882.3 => 18.4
